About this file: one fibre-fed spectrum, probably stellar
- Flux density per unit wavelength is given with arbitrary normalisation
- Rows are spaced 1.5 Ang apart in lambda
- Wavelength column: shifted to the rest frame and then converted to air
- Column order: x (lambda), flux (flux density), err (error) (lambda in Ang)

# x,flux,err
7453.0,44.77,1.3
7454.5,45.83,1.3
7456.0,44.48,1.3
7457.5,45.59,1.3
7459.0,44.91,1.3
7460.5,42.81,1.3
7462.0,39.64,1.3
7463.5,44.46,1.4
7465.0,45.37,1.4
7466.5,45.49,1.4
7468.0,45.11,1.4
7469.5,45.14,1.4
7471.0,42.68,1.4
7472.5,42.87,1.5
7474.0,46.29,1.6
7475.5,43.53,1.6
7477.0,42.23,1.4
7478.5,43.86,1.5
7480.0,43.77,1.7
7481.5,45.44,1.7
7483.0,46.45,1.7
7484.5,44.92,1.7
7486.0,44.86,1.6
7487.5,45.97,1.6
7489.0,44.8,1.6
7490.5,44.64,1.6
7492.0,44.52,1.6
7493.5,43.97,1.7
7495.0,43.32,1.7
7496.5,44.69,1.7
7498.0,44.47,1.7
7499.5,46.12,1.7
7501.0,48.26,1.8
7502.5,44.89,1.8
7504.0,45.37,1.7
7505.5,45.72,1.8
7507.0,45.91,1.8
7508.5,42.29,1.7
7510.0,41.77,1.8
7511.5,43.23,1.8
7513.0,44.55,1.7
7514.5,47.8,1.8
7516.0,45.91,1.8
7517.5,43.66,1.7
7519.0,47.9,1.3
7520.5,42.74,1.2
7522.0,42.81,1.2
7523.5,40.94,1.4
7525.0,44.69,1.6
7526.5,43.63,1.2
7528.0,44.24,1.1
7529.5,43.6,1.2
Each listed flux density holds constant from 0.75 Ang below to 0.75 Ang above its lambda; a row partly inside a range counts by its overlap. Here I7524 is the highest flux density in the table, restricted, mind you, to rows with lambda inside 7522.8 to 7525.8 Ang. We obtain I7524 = 44.69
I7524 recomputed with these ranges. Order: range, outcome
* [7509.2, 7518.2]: 47.8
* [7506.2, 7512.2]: 45.91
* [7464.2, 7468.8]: 45.49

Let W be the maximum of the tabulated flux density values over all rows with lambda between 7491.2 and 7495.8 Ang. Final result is 44.52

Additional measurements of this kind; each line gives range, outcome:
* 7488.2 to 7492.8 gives 44.8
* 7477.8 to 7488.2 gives 46.45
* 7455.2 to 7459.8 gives 45.59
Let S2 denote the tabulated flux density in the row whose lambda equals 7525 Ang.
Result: 44.69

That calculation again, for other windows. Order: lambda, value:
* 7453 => 44.77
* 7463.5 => 44.46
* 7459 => 44.91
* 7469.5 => 45.14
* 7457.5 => 45.59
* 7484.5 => 44.92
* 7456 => 44.48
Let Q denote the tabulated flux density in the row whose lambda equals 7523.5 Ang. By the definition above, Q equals 40.94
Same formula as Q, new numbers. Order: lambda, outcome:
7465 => 45.37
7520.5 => 42.74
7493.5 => 43.97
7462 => 39.64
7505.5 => 45.72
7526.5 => 43.63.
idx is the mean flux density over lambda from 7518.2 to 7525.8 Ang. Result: 43.8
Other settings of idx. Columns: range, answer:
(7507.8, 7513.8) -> 43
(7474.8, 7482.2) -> 43.8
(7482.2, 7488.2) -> 45.5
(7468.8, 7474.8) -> 44.2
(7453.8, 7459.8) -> 45.2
